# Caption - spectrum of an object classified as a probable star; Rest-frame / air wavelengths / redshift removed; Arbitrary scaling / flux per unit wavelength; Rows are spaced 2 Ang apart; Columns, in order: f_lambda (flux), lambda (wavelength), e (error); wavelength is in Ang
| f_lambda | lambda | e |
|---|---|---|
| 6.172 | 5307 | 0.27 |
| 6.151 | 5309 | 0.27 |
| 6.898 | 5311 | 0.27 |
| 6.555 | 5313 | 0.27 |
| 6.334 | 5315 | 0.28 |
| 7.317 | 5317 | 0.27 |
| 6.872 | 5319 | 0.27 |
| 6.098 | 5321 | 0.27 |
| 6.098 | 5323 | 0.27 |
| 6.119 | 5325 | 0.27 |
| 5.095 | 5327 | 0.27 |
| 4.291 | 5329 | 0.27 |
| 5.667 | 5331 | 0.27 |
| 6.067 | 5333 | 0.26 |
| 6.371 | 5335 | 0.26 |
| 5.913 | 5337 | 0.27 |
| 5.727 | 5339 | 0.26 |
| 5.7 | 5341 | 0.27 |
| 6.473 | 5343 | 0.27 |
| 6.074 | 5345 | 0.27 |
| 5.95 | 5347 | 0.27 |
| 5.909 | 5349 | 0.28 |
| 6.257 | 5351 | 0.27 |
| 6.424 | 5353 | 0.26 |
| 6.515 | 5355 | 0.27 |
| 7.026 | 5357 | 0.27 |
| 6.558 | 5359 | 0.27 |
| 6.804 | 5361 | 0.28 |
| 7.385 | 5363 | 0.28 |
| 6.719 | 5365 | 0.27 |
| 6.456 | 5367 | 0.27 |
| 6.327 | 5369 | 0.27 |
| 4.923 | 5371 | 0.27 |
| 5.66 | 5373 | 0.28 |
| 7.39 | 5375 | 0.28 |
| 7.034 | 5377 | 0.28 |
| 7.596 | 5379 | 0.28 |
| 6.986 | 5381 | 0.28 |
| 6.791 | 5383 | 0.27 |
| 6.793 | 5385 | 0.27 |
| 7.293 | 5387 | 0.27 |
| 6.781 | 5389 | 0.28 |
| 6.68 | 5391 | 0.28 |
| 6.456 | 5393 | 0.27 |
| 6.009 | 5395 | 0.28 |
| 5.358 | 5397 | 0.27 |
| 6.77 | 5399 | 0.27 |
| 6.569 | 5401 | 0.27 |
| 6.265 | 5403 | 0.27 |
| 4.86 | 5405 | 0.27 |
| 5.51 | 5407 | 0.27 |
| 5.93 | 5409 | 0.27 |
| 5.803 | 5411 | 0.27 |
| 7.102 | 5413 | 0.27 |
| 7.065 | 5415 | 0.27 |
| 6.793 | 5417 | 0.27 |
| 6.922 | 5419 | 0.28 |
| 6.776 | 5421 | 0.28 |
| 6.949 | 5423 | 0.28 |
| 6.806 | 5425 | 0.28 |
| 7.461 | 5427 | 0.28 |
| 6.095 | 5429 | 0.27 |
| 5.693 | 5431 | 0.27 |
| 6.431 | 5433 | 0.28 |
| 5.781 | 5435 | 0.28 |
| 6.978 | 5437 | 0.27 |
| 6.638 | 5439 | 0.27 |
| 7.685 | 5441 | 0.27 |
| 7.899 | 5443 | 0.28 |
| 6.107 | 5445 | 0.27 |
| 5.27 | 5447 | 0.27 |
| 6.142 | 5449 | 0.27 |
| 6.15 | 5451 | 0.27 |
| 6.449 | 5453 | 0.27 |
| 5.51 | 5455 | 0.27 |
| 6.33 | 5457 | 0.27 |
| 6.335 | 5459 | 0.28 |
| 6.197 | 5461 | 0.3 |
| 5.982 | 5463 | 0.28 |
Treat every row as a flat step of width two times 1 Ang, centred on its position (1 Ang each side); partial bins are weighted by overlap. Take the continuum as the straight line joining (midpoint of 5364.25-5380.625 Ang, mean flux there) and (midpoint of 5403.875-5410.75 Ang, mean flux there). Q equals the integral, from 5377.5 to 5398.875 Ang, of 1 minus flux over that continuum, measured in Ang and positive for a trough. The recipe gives -2.2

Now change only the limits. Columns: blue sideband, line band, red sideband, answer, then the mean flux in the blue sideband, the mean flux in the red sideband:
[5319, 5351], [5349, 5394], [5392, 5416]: -4.77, 5.88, 6.14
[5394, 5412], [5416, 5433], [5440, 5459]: -1.52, 5.9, 6.39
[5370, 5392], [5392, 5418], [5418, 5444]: 2.15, 6.72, 6.78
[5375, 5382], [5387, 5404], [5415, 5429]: 1.64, 7.23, 6.9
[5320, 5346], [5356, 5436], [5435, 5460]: -4.71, 5.82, 6.43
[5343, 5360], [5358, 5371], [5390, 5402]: -0.48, 6.35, 6.31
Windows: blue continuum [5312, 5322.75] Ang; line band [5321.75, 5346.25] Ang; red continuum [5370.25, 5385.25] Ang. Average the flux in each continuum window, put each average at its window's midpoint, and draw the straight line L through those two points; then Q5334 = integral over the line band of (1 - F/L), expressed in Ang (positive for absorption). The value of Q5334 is 3.01 Ang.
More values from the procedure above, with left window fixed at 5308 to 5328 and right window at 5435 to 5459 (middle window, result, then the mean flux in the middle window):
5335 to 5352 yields 0.9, 6.02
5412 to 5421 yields -0.7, 6.95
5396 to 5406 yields 0.7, 5.96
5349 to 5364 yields -0.7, 6.66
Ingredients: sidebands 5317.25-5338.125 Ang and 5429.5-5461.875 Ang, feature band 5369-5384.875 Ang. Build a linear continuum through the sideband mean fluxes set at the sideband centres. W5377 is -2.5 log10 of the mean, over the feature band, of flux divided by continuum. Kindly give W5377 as -0.09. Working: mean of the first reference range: 5.91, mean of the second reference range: 6.35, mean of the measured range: 6.62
